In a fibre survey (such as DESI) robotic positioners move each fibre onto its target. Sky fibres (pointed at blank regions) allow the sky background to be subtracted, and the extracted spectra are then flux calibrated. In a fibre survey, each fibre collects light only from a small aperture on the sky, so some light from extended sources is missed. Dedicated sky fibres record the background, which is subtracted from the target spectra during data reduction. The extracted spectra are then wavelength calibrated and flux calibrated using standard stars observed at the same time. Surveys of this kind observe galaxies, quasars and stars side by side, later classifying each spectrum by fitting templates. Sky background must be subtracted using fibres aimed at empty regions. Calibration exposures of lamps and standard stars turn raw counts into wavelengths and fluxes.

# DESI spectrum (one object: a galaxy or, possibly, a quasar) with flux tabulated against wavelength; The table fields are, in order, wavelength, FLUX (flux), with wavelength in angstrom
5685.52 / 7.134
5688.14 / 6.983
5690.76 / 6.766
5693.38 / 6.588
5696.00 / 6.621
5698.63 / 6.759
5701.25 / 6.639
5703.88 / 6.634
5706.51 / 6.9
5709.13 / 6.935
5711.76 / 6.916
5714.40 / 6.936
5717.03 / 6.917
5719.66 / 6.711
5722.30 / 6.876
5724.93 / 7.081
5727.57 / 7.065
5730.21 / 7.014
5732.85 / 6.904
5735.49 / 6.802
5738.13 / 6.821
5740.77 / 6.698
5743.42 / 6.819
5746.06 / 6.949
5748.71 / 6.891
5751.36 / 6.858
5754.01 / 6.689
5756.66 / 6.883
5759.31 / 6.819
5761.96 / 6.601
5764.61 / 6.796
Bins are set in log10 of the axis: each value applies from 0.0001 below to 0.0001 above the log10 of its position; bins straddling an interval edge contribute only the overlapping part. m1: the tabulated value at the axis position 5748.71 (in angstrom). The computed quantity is 6.891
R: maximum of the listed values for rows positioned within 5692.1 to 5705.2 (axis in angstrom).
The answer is 6.759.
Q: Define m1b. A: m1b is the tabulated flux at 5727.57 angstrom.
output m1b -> 7.065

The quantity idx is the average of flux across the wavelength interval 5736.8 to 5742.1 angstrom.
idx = 6.76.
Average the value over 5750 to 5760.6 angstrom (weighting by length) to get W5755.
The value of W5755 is 6.81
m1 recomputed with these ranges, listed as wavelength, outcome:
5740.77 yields 6.698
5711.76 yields 6.916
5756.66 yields 6.883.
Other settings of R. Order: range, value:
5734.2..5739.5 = 6.821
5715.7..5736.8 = 7.081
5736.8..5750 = 6.949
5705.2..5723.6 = 6.936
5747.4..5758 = 6.891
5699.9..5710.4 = 6.935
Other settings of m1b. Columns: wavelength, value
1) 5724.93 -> 7.081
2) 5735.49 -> 6.802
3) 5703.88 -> 6.634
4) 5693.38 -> 6.588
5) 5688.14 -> 6.983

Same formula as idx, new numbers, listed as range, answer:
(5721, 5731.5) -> 7.01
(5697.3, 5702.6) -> 6.69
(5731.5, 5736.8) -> 6.85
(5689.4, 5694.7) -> 6.68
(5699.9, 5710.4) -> 6.78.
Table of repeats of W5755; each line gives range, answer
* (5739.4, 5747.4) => 6.82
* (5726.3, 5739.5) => 6.92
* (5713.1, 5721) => 6.85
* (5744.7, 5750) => 6.92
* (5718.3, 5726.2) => 6.89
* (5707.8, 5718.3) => 6.93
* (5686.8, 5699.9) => 6.74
